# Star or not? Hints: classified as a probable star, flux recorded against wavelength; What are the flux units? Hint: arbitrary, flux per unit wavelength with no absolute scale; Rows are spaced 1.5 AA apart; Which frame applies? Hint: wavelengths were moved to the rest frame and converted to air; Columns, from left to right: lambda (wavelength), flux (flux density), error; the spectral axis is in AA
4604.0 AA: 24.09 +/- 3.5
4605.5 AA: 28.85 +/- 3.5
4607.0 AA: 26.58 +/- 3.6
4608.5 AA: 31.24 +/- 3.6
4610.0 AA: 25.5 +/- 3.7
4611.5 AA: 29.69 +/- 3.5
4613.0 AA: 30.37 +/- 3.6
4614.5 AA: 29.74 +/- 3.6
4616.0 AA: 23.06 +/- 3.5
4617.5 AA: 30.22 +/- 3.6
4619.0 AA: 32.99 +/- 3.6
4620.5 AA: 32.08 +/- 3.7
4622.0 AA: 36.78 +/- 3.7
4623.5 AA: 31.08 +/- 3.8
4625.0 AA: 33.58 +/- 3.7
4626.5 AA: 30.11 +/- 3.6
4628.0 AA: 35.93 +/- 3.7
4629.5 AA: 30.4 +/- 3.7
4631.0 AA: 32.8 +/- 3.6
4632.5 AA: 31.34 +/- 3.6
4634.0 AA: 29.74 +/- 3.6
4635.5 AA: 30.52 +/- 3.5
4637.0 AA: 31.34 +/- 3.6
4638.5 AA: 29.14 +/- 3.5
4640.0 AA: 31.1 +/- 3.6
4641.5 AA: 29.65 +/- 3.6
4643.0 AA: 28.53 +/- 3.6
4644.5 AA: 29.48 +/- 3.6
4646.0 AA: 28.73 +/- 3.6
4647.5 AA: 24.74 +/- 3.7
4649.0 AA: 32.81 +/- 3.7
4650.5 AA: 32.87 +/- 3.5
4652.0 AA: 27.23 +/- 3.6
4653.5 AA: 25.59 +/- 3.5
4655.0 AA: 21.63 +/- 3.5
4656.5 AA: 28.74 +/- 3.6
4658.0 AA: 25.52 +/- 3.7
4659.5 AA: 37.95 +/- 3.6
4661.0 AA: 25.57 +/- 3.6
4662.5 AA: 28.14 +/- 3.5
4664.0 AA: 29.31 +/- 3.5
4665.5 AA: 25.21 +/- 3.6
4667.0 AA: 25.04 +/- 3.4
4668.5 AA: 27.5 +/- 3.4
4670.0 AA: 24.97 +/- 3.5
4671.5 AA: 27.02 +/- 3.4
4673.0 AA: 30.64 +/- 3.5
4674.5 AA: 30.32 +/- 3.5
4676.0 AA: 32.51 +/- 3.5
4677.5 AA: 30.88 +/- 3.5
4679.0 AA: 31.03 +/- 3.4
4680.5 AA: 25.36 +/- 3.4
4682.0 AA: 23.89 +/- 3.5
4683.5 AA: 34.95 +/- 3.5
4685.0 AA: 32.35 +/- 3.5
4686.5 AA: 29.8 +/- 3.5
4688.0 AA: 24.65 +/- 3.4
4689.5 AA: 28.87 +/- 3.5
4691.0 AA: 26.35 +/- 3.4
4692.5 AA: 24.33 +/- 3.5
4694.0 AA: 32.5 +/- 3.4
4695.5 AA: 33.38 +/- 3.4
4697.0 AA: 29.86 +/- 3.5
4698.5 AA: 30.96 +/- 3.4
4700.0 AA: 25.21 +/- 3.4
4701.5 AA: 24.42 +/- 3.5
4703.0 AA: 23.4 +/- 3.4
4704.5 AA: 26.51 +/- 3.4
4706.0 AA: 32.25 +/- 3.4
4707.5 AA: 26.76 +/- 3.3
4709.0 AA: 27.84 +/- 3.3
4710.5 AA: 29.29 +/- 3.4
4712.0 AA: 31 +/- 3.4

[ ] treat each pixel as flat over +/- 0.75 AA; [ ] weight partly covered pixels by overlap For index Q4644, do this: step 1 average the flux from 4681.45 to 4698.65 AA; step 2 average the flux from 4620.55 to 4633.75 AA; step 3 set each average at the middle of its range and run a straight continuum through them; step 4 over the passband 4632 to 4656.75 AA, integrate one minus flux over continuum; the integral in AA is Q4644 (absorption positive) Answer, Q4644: 2.13 AA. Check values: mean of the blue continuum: 32.6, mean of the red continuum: 29.3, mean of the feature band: 29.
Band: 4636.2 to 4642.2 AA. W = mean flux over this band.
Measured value 30.3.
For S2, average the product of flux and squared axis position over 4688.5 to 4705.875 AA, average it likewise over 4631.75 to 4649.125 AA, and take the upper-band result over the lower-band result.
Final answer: 0.96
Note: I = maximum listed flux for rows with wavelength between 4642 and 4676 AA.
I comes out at 37.95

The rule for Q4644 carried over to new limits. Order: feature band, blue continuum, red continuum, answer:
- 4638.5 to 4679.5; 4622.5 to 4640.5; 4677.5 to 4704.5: 1.9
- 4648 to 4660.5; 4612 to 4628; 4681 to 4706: 0.4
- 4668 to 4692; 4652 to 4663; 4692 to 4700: 0.1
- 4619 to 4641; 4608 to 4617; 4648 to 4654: -2.3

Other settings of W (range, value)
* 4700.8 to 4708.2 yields 26.7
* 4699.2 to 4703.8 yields 24.4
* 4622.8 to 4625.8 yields 32.3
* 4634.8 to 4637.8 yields 30.9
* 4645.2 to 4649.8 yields 28.8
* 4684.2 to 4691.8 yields 28.4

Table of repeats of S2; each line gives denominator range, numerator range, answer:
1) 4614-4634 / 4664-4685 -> 0.93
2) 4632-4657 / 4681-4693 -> 0.99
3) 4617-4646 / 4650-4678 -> 0.91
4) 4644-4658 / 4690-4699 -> 1.08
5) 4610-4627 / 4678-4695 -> 0.96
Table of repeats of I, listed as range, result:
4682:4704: 34.95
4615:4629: 36.78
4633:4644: 31.34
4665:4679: 32.51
